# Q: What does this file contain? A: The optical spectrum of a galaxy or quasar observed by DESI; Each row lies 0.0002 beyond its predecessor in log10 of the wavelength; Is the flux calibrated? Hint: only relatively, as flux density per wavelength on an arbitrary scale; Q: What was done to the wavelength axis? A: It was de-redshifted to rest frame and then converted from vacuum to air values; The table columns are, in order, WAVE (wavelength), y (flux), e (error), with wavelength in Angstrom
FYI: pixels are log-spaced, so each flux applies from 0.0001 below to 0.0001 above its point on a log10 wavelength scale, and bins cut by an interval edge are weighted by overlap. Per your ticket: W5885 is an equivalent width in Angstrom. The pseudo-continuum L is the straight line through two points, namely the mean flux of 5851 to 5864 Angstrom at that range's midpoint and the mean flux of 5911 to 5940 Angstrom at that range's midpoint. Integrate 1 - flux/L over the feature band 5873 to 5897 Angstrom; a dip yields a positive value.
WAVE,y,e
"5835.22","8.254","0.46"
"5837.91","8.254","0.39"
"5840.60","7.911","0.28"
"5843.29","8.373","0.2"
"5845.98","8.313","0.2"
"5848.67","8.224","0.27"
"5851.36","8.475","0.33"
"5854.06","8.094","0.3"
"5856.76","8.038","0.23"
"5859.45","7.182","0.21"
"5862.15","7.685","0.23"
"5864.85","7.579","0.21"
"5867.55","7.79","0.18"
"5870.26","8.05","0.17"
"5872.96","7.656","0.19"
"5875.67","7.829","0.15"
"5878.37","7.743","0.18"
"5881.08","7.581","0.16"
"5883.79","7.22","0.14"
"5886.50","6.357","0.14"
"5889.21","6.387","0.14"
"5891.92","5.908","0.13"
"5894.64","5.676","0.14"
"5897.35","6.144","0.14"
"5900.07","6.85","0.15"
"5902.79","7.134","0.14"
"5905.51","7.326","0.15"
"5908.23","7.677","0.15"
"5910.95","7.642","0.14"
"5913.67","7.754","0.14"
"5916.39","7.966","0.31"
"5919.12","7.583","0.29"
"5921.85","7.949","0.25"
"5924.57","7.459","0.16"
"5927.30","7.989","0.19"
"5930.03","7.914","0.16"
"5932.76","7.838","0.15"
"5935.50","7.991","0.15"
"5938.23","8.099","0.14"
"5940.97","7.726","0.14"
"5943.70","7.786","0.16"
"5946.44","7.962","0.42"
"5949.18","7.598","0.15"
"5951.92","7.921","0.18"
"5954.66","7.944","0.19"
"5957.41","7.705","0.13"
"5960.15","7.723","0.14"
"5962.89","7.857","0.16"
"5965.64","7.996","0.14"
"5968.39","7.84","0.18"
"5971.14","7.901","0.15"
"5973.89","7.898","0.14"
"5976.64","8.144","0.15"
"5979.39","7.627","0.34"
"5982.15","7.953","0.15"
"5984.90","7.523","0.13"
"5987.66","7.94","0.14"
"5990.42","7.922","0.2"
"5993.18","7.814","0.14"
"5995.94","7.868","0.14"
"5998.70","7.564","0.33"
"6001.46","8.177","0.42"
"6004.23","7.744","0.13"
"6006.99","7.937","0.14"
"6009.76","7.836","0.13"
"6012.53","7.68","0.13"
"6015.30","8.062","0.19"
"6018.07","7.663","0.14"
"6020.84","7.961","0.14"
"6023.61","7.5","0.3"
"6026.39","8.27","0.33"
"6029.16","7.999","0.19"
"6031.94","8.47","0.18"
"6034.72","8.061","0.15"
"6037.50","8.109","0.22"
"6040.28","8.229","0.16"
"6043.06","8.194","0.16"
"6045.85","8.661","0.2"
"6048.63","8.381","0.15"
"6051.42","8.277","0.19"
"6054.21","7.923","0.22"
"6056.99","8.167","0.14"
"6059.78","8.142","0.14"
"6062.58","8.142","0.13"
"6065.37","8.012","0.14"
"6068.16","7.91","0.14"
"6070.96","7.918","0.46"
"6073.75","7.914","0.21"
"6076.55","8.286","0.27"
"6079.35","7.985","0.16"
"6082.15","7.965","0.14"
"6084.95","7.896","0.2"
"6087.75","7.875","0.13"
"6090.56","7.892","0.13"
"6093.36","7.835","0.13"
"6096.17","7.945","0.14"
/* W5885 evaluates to 3.0 Angstrom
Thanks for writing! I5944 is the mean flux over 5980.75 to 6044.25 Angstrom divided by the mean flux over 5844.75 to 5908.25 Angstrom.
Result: 1.1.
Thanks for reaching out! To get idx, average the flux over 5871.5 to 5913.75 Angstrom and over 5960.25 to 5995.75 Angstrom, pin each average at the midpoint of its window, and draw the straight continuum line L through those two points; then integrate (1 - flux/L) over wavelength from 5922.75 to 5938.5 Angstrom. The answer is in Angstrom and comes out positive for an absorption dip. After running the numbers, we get -1.0 Angstrom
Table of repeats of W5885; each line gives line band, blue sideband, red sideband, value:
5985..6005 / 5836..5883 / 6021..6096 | 0.5 Angstrom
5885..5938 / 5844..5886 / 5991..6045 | 4.0 Angstrom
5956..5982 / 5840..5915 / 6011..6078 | -0.2 Angstrom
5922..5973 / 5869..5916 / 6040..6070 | -2.5 Angstrom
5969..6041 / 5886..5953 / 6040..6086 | -0.8 Angstrom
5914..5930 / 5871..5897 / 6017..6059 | -1.3 Angstrom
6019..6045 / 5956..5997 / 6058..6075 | -0.5 Angstrom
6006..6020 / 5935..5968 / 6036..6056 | 0.5 Angstrom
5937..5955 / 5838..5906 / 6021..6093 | -0.4 Angstrom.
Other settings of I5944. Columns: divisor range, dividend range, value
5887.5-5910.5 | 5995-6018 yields 1.18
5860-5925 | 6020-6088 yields 1.11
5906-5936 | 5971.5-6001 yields 1.01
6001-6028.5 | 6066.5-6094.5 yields 1.01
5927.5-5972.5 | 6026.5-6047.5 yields 1.05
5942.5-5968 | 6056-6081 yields 1.03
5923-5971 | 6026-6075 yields 1.04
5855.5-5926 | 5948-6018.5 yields 1.07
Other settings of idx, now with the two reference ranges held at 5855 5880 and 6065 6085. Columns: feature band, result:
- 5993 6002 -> 0.1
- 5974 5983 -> 0.0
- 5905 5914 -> 0.2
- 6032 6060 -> -1.0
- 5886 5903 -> 3.2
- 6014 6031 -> 0.0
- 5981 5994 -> 0.1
